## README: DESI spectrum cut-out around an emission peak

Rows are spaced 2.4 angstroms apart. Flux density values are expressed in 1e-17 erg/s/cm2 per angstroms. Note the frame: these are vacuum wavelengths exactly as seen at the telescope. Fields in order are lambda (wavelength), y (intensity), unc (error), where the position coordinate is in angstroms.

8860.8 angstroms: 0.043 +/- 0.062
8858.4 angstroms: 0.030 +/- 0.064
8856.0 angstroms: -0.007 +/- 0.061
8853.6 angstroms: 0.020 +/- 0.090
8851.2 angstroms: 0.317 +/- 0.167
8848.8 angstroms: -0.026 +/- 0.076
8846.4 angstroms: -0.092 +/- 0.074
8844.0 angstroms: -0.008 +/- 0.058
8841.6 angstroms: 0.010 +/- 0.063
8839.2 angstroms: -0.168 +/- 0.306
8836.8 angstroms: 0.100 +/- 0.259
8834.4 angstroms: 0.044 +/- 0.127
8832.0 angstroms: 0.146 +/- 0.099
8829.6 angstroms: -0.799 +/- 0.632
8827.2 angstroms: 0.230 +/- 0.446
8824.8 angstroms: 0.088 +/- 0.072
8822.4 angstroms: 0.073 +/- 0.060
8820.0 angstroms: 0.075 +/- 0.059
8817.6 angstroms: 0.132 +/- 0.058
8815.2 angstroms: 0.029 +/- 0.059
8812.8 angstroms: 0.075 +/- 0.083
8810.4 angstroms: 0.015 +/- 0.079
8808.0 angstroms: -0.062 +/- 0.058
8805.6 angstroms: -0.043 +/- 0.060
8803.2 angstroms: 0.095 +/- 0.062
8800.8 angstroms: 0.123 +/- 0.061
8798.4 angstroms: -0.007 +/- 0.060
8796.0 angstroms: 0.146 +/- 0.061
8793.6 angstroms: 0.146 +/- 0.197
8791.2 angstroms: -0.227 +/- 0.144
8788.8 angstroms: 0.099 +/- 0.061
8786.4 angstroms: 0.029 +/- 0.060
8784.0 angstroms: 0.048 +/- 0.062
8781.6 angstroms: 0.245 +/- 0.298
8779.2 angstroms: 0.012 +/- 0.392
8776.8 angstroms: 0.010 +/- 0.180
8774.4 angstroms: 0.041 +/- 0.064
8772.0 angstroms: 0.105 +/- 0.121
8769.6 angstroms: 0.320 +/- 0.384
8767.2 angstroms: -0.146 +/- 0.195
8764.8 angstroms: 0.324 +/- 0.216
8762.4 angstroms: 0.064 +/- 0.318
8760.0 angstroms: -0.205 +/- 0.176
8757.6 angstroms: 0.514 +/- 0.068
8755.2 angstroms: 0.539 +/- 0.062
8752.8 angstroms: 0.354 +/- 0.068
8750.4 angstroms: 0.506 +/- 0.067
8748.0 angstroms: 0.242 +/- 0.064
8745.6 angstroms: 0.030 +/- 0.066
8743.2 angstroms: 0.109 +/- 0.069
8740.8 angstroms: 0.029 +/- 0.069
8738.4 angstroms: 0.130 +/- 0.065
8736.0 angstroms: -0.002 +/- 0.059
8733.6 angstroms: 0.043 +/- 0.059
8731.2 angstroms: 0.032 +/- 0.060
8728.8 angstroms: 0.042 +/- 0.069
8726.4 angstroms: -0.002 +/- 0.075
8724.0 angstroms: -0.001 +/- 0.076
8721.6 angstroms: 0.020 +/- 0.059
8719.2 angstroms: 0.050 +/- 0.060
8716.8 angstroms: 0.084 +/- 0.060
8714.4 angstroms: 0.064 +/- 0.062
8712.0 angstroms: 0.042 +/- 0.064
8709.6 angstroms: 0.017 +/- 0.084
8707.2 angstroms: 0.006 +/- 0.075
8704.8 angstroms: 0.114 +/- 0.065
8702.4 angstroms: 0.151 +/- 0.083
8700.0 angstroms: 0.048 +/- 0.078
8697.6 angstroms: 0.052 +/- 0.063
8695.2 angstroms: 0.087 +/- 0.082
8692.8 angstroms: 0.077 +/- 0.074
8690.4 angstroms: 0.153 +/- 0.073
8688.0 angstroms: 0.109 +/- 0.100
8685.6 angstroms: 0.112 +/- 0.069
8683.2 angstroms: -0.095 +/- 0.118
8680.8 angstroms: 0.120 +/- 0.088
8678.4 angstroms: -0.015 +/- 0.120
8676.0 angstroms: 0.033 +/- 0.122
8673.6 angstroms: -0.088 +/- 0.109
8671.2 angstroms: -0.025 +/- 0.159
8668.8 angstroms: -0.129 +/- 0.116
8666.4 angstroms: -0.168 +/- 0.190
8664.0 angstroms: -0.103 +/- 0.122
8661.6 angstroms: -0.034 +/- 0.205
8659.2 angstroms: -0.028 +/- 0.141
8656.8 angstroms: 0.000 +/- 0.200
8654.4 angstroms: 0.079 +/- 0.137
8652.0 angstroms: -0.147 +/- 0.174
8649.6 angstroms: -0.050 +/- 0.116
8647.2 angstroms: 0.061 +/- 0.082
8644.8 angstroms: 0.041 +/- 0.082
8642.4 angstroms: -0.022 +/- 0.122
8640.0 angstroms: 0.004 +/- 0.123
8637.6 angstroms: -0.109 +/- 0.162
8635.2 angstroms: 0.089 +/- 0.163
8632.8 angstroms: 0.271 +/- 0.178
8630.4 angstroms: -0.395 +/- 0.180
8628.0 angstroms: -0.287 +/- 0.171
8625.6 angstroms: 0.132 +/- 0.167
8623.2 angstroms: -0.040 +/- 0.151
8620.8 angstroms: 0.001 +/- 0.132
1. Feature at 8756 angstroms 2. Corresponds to [O II]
